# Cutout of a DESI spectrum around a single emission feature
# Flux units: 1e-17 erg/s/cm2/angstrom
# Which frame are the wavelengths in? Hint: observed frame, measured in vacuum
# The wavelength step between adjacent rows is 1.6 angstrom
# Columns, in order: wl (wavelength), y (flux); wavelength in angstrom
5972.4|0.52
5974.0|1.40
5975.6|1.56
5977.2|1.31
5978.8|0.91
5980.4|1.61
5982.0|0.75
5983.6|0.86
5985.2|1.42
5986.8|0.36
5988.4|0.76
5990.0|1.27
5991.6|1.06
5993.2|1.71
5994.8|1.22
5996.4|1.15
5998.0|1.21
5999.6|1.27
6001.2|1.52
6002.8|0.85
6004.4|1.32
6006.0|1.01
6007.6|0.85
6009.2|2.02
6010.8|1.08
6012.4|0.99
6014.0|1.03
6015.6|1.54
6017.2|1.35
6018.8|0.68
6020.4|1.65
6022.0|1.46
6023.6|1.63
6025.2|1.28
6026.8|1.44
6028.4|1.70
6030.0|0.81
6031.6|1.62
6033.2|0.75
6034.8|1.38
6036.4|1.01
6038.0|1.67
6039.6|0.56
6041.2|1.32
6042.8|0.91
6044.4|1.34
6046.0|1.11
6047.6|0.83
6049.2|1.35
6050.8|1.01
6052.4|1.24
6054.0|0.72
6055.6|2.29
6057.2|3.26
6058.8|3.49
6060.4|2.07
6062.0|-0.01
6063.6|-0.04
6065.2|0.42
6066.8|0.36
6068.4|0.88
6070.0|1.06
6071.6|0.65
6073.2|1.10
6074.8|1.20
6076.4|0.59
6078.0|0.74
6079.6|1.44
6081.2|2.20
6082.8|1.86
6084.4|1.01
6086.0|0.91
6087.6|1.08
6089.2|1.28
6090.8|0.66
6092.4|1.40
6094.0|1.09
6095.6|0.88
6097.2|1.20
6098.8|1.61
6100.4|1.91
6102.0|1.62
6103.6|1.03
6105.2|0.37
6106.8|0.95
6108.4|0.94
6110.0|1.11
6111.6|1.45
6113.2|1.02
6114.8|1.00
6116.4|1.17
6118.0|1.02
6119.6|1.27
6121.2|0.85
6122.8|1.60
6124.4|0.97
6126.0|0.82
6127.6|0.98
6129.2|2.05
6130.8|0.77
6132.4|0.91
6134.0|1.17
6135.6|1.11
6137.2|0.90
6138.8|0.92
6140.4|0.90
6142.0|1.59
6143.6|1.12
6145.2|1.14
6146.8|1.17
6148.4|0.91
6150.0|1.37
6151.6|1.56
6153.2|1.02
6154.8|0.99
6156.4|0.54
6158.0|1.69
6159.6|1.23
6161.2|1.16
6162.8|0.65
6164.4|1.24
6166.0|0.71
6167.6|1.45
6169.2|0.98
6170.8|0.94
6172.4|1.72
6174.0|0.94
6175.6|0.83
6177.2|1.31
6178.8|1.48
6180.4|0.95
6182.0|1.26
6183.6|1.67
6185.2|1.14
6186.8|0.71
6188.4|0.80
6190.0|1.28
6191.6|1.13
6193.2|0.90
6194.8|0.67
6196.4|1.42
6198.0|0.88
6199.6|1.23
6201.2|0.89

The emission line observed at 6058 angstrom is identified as H-beta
